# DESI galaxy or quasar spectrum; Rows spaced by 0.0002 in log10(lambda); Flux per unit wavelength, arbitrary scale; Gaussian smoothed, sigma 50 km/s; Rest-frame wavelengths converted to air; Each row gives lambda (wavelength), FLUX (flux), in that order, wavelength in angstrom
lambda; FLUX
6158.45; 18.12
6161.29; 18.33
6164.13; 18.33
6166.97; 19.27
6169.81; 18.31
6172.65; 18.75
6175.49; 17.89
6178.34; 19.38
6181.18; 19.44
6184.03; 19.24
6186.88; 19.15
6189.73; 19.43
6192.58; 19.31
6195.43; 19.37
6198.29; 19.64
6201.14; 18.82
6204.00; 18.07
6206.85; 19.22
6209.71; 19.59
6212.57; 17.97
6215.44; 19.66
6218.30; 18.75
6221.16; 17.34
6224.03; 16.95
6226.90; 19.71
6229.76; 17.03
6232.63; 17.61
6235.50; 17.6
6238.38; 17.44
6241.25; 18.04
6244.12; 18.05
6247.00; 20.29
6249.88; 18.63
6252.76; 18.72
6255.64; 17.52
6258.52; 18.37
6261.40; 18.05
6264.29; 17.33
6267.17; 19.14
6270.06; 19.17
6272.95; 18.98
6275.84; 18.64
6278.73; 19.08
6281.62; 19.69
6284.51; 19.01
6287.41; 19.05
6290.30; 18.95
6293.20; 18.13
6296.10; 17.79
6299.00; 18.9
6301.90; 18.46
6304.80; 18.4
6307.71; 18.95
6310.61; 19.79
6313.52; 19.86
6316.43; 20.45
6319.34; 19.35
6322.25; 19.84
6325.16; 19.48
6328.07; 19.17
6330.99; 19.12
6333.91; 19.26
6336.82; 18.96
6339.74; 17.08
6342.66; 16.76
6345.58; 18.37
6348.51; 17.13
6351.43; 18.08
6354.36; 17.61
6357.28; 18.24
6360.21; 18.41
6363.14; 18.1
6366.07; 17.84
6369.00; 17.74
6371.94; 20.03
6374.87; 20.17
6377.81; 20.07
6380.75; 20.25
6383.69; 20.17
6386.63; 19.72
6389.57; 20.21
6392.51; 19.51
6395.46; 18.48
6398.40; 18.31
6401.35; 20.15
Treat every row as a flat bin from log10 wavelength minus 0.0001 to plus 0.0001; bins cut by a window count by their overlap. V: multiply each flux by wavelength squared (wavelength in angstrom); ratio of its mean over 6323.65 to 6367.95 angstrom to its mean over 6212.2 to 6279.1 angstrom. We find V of 1.0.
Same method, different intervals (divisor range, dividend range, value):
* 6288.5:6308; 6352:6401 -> 1.06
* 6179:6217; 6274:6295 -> 1.02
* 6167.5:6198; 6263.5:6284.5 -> 1.02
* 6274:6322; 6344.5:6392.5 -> 1.01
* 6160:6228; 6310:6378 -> 1.04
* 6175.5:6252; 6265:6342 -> 1.05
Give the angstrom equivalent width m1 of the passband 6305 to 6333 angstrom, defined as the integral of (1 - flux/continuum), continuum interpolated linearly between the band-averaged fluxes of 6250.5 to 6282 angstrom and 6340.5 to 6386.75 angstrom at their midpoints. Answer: -1.36 angstrom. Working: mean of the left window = 18.6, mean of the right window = 18.6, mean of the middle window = 19.5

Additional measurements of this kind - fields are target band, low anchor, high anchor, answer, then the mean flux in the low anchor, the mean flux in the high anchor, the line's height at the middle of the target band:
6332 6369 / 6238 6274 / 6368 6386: 2.9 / 18.5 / 19.8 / 19.5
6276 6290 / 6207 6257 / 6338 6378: -0.7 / 18.3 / 18.2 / 18.3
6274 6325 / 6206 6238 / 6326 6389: -1.6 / 18.3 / 18.7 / 18.5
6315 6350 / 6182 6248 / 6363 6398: 0.7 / 18.6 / 19.4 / 19.2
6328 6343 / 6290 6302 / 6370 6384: 0.6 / 18.4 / 20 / 19.2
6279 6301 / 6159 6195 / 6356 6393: 0.4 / 18.9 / 19.3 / 19.1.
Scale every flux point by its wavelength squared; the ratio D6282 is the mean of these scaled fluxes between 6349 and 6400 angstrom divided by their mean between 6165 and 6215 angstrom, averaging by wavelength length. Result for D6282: 1.06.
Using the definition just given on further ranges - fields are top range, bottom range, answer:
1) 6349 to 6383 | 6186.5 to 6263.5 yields 1.06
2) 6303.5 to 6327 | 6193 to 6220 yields 1.06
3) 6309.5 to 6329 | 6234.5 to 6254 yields 1.10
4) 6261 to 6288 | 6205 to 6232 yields 1.04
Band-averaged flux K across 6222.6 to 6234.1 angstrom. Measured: 17.8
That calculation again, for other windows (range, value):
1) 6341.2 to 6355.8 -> 17.6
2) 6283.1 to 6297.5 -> 18.6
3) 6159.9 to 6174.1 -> 18.6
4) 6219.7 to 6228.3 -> 18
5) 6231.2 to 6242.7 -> 17.7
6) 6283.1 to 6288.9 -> 19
